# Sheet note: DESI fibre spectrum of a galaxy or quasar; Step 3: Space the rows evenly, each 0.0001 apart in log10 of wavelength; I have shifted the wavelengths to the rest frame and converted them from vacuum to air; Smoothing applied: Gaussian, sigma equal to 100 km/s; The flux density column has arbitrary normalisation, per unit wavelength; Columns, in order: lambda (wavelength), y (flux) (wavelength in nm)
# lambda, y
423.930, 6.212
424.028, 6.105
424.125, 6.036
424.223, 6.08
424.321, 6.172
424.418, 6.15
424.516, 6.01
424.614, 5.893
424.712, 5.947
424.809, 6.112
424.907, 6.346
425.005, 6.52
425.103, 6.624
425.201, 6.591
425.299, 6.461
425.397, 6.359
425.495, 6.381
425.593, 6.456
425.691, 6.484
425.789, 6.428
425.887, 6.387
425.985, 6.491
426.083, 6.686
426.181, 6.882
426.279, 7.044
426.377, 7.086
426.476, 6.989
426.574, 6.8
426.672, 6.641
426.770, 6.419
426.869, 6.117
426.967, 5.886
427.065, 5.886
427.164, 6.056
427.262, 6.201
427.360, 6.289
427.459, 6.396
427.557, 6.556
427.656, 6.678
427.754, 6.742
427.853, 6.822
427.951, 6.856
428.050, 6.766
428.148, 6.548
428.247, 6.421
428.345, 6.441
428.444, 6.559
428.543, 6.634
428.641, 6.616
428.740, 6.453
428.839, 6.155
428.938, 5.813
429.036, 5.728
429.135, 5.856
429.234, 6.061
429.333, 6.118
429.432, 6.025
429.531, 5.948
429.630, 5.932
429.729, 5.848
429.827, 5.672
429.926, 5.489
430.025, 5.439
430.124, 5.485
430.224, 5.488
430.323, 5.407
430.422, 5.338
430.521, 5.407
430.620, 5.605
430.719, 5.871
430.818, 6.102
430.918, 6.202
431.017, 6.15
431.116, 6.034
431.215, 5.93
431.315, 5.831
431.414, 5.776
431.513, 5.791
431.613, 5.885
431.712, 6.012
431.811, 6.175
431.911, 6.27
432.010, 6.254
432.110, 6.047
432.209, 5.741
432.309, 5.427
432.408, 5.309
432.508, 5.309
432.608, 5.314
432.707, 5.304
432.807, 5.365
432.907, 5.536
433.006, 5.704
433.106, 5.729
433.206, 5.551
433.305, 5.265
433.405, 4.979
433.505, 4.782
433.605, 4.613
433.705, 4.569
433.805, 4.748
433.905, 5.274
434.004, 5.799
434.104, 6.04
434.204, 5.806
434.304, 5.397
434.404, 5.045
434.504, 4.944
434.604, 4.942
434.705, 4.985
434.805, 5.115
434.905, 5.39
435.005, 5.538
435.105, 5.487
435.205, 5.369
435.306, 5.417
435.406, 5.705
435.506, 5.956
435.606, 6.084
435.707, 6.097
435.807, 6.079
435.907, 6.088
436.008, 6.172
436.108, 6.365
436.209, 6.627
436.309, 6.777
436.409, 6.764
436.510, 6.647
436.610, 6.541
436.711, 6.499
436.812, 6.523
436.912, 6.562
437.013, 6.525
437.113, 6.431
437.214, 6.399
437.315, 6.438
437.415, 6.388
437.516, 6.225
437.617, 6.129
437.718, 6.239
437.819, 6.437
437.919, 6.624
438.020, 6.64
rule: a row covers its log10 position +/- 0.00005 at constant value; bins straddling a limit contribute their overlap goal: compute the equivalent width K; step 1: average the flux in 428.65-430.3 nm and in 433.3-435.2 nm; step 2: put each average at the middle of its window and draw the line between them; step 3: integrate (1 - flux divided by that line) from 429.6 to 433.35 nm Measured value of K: -0.09 nm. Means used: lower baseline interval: 5.85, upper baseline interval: 5.2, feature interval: 5.71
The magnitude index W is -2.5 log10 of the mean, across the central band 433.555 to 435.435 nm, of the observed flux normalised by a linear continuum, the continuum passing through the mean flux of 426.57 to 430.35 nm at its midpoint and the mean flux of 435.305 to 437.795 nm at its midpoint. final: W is 0.19 mag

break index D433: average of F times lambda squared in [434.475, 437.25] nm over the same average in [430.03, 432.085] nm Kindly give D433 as 1.05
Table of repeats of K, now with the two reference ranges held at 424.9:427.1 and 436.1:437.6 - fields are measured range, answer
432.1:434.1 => 0.367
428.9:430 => 0.113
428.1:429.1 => 0.030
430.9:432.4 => 0.132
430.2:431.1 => 0.106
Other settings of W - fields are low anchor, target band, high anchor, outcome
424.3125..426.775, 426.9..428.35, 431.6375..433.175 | -0.03 mag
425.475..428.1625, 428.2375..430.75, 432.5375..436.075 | 0.04 mag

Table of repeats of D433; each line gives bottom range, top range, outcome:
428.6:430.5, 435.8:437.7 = 1.14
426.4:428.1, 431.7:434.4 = 0.87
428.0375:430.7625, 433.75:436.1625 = 0.96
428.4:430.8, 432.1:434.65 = 0.92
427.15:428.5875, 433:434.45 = 0.83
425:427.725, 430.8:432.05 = 0.95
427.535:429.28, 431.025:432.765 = 0.92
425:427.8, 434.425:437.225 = 0.96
